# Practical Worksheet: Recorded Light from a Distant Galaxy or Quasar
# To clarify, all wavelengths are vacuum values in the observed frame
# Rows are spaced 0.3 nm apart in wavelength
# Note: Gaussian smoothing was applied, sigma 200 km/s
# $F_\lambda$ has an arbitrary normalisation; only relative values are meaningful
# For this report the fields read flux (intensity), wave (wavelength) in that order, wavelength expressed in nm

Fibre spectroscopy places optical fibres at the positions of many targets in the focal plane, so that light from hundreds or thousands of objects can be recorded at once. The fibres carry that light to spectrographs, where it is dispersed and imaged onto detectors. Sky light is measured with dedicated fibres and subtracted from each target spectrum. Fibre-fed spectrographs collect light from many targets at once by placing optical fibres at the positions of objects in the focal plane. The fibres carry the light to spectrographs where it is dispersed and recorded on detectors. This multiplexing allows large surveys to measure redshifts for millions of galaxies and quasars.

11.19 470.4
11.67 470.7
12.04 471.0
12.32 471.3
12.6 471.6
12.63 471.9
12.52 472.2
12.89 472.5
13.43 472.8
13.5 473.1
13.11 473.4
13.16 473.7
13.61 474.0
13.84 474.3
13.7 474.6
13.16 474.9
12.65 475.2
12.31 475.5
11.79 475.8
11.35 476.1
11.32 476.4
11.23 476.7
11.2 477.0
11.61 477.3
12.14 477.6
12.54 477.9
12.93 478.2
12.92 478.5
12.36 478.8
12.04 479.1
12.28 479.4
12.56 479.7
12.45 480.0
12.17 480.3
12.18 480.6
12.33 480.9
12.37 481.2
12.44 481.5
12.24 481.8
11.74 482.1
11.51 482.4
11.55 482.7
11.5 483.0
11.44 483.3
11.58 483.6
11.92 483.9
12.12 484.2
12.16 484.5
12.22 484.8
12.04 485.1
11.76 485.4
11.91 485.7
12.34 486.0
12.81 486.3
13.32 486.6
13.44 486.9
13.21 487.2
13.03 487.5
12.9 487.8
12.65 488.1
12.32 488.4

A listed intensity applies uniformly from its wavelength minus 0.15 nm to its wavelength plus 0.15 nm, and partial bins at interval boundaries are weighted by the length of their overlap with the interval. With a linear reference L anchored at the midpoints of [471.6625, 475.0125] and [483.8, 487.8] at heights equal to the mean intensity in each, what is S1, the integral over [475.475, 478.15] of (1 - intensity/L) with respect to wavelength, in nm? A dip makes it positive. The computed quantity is 0.263 nm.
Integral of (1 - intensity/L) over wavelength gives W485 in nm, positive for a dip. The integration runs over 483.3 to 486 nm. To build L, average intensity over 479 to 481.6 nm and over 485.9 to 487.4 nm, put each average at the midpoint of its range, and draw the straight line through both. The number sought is 0.18 nm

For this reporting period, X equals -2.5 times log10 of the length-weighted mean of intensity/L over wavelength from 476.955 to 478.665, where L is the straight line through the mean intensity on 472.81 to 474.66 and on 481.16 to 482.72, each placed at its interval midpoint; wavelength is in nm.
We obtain 0.04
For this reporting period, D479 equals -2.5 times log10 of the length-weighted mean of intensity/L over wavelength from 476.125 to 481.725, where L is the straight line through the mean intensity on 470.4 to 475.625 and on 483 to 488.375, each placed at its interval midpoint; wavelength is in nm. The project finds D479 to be 0.041 mag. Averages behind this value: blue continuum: 12.8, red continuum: 12.4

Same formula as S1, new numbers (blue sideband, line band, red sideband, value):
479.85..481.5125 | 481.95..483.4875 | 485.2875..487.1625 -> 0.11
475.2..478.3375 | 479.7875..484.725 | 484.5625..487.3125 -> 0.11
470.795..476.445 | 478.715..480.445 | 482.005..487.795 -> 0.02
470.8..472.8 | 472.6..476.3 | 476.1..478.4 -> -0.22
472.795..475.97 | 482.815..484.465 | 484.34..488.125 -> 0.13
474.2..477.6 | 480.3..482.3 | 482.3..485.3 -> -0.05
